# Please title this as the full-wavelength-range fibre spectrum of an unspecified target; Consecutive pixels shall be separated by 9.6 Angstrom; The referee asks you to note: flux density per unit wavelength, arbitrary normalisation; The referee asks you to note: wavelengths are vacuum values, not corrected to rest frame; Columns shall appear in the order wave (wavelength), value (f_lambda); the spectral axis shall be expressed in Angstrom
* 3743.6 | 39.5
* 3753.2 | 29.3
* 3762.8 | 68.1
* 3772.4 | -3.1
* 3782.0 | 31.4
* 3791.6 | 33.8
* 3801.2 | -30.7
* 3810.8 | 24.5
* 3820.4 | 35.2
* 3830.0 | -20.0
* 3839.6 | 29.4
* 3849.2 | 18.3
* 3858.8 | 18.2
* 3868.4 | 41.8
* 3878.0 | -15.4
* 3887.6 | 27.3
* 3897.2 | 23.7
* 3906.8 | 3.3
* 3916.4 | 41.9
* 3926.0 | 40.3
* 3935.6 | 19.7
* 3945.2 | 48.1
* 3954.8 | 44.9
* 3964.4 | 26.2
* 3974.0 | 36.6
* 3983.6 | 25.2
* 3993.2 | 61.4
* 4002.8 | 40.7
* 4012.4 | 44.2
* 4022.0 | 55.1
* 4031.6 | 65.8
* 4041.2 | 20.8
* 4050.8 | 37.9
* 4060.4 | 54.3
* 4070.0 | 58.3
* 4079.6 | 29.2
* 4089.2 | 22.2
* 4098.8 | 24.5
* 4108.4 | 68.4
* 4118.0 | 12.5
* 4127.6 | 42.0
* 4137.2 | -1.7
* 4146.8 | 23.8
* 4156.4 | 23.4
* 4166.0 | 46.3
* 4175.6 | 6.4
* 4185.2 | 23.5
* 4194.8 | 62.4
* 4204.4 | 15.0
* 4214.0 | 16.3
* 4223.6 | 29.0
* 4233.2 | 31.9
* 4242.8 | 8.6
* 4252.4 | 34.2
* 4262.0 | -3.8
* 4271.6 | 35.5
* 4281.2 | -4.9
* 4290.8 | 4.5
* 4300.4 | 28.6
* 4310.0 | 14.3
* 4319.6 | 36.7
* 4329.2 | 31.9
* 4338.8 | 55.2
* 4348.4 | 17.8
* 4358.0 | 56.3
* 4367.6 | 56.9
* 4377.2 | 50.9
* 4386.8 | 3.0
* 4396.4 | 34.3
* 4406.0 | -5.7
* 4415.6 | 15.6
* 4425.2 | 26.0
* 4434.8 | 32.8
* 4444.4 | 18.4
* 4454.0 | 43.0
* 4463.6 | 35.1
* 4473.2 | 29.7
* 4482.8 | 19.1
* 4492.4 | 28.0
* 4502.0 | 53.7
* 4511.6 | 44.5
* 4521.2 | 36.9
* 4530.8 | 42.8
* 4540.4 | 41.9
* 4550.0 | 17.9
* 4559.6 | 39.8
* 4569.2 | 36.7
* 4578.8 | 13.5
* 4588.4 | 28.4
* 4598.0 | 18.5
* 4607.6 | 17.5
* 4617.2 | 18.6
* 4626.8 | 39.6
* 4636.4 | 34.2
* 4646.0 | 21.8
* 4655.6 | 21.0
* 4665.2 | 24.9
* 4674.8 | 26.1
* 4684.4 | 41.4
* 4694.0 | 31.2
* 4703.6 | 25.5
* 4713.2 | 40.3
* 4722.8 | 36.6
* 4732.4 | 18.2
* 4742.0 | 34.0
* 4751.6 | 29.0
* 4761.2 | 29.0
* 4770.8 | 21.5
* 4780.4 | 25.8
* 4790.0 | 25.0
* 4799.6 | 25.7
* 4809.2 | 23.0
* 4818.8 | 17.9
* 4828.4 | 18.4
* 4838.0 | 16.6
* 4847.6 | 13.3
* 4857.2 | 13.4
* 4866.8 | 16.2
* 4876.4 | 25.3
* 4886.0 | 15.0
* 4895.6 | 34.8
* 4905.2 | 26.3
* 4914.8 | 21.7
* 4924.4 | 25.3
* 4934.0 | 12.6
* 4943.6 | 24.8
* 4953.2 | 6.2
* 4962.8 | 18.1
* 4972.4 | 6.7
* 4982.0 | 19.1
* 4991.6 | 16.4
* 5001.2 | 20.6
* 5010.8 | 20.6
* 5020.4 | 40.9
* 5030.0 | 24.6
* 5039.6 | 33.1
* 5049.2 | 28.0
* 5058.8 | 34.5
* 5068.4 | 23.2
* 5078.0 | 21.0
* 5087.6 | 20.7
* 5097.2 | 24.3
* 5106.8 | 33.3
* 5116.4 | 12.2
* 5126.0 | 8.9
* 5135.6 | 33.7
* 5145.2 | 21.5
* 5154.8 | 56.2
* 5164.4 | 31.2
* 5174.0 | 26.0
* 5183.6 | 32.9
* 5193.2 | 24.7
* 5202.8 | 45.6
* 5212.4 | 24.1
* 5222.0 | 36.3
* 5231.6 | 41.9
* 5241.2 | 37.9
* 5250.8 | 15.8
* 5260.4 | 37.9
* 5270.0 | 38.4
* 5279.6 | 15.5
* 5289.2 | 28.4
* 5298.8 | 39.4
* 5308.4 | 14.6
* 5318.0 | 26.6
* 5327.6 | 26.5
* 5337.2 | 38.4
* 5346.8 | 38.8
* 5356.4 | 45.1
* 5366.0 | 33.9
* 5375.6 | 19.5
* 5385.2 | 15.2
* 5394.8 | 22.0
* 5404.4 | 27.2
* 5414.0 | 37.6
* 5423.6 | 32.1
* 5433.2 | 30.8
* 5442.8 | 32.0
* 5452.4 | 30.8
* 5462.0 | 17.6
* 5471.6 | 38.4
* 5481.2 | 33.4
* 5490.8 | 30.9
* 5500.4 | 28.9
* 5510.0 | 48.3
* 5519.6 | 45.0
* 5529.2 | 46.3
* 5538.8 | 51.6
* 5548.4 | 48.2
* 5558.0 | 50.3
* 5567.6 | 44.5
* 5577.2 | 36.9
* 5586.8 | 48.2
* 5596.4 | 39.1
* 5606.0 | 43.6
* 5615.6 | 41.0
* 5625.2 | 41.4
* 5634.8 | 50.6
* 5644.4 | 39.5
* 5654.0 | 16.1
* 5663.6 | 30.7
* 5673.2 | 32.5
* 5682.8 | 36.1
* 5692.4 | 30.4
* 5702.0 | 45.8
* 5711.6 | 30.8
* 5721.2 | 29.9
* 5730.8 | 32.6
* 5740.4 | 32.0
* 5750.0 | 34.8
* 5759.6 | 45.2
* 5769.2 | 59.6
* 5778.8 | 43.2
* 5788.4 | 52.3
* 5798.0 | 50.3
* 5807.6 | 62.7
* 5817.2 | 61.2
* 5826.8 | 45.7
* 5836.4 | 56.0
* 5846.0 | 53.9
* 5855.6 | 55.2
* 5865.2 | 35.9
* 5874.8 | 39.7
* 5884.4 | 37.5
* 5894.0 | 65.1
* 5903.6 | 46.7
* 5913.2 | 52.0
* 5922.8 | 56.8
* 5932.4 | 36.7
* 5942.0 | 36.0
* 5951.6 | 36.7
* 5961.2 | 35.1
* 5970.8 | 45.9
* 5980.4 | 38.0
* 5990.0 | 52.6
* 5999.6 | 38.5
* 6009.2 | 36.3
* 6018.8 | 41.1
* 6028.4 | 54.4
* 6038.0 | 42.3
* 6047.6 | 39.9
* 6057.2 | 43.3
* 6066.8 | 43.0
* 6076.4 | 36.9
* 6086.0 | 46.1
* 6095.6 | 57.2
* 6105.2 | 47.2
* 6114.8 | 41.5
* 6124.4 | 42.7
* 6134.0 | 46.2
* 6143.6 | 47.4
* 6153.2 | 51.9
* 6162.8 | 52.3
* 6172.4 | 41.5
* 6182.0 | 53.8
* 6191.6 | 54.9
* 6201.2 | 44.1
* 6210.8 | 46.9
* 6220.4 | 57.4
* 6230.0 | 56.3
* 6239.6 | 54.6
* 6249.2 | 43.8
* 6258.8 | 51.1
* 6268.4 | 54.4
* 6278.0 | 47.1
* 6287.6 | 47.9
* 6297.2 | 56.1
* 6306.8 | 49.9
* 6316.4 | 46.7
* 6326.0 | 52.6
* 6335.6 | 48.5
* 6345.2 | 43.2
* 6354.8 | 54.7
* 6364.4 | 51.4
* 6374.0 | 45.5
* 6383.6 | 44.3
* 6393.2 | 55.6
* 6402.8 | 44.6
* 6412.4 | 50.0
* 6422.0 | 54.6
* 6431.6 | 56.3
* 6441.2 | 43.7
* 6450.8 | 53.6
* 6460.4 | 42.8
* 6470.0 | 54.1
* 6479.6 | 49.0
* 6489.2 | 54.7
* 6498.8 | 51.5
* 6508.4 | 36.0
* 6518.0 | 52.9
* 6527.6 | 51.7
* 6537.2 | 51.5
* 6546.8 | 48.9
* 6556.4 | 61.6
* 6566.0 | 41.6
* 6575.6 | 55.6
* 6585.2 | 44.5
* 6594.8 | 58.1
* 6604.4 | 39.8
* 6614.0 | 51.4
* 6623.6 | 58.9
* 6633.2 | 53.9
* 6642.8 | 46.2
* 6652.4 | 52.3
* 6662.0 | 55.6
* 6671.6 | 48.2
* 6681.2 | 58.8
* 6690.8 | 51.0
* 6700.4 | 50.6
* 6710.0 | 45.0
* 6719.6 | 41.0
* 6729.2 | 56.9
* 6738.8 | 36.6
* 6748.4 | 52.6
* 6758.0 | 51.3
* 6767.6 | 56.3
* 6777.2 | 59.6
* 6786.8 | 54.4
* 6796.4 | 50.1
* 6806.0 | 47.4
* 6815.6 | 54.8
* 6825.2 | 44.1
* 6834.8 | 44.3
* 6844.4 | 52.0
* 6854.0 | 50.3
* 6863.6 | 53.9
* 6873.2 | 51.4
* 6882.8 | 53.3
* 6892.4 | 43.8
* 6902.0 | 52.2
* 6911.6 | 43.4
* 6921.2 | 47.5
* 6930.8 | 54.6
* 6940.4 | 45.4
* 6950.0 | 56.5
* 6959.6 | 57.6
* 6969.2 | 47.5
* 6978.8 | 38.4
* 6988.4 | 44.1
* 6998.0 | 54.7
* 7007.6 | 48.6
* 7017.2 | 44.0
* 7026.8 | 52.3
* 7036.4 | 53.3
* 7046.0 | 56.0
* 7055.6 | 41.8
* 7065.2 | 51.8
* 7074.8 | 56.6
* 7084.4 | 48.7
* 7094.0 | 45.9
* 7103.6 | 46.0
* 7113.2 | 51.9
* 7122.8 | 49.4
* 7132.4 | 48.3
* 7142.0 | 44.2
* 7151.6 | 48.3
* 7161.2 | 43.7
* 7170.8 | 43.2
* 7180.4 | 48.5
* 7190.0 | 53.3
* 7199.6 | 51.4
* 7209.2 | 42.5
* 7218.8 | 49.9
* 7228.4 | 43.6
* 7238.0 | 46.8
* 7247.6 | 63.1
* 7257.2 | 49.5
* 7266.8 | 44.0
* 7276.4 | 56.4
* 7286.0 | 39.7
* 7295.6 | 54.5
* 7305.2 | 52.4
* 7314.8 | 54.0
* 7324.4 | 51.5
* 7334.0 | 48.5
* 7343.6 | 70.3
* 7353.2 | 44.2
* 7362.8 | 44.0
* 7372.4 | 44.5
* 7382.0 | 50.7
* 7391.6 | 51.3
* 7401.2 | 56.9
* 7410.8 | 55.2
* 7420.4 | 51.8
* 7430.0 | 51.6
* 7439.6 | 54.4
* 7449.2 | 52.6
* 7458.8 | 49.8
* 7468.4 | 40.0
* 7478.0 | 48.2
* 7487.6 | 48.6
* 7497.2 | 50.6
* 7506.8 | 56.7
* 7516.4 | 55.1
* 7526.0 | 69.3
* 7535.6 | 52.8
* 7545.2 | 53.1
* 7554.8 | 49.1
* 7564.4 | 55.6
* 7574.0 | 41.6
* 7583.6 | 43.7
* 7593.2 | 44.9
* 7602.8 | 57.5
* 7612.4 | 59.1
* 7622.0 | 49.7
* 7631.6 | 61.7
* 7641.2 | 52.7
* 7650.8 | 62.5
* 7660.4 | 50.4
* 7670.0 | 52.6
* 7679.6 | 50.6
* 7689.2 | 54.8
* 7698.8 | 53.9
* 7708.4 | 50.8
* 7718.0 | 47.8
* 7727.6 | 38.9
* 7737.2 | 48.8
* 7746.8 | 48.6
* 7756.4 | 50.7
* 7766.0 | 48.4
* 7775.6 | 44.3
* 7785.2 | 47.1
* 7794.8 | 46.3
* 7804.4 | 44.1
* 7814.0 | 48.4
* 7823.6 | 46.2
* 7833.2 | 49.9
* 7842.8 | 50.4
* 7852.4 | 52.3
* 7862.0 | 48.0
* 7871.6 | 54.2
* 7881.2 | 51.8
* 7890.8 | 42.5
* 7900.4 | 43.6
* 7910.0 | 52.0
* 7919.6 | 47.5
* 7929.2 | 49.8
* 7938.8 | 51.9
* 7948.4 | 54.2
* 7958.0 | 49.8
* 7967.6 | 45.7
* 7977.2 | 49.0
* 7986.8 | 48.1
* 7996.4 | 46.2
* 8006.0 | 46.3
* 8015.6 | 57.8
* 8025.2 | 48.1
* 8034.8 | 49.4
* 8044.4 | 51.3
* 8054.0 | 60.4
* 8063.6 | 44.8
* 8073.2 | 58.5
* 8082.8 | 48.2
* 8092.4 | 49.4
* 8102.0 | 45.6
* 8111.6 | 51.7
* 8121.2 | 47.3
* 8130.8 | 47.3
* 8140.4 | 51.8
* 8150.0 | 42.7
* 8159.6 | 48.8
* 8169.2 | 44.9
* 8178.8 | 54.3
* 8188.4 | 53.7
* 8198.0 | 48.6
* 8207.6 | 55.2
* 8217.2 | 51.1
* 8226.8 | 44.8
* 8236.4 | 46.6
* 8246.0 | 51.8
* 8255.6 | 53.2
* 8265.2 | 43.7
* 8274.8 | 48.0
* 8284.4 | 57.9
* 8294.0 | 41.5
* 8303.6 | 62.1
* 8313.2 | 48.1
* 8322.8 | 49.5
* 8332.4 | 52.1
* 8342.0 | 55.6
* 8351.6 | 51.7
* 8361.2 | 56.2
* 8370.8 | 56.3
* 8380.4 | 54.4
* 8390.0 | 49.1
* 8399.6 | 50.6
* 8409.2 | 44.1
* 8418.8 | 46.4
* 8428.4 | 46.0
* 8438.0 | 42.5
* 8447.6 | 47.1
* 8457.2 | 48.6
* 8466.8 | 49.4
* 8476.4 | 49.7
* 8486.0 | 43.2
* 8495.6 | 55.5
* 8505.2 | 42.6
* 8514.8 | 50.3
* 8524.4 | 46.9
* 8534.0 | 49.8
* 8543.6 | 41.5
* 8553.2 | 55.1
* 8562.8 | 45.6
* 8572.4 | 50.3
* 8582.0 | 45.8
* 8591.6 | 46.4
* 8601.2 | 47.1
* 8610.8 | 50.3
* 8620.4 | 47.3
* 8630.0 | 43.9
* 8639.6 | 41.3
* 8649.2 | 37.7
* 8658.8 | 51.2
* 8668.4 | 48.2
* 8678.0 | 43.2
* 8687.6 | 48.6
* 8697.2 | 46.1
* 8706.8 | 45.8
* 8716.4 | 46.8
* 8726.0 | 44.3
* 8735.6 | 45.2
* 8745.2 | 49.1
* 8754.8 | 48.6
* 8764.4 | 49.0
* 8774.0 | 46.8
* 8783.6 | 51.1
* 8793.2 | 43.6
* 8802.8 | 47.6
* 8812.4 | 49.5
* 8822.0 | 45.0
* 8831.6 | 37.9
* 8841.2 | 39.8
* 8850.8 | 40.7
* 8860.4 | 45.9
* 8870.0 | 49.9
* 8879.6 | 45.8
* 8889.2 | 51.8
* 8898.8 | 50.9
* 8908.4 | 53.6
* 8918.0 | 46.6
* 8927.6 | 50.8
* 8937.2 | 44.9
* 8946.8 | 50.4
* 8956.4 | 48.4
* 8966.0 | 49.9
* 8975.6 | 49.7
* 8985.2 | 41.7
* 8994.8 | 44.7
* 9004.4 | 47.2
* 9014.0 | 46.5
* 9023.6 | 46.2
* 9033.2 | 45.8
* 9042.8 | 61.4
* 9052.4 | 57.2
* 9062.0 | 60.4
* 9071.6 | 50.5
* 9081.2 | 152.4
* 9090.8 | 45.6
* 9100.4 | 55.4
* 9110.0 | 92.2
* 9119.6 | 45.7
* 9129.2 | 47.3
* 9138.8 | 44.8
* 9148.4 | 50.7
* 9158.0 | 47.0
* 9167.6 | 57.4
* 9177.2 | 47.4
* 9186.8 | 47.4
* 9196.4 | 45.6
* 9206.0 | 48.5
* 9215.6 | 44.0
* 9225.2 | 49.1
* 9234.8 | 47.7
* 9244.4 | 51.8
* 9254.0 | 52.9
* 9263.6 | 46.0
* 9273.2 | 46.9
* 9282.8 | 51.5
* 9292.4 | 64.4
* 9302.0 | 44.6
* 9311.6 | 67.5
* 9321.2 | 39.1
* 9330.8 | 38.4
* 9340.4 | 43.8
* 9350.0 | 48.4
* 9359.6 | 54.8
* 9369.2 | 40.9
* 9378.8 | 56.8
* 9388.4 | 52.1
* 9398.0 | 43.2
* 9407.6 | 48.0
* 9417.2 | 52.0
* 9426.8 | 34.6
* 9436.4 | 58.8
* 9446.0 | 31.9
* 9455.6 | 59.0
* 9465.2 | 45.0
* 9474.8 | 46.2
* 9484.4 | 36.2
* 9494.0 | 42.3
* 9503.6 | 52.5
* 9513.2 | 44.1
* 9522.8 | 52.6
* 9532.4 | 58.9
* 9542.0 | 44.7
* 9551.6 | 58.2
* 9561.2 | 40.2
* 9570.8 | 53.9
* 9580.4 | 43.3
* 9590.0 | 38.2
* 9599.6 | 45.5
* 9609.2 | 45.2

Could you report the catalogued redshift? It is 0.383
